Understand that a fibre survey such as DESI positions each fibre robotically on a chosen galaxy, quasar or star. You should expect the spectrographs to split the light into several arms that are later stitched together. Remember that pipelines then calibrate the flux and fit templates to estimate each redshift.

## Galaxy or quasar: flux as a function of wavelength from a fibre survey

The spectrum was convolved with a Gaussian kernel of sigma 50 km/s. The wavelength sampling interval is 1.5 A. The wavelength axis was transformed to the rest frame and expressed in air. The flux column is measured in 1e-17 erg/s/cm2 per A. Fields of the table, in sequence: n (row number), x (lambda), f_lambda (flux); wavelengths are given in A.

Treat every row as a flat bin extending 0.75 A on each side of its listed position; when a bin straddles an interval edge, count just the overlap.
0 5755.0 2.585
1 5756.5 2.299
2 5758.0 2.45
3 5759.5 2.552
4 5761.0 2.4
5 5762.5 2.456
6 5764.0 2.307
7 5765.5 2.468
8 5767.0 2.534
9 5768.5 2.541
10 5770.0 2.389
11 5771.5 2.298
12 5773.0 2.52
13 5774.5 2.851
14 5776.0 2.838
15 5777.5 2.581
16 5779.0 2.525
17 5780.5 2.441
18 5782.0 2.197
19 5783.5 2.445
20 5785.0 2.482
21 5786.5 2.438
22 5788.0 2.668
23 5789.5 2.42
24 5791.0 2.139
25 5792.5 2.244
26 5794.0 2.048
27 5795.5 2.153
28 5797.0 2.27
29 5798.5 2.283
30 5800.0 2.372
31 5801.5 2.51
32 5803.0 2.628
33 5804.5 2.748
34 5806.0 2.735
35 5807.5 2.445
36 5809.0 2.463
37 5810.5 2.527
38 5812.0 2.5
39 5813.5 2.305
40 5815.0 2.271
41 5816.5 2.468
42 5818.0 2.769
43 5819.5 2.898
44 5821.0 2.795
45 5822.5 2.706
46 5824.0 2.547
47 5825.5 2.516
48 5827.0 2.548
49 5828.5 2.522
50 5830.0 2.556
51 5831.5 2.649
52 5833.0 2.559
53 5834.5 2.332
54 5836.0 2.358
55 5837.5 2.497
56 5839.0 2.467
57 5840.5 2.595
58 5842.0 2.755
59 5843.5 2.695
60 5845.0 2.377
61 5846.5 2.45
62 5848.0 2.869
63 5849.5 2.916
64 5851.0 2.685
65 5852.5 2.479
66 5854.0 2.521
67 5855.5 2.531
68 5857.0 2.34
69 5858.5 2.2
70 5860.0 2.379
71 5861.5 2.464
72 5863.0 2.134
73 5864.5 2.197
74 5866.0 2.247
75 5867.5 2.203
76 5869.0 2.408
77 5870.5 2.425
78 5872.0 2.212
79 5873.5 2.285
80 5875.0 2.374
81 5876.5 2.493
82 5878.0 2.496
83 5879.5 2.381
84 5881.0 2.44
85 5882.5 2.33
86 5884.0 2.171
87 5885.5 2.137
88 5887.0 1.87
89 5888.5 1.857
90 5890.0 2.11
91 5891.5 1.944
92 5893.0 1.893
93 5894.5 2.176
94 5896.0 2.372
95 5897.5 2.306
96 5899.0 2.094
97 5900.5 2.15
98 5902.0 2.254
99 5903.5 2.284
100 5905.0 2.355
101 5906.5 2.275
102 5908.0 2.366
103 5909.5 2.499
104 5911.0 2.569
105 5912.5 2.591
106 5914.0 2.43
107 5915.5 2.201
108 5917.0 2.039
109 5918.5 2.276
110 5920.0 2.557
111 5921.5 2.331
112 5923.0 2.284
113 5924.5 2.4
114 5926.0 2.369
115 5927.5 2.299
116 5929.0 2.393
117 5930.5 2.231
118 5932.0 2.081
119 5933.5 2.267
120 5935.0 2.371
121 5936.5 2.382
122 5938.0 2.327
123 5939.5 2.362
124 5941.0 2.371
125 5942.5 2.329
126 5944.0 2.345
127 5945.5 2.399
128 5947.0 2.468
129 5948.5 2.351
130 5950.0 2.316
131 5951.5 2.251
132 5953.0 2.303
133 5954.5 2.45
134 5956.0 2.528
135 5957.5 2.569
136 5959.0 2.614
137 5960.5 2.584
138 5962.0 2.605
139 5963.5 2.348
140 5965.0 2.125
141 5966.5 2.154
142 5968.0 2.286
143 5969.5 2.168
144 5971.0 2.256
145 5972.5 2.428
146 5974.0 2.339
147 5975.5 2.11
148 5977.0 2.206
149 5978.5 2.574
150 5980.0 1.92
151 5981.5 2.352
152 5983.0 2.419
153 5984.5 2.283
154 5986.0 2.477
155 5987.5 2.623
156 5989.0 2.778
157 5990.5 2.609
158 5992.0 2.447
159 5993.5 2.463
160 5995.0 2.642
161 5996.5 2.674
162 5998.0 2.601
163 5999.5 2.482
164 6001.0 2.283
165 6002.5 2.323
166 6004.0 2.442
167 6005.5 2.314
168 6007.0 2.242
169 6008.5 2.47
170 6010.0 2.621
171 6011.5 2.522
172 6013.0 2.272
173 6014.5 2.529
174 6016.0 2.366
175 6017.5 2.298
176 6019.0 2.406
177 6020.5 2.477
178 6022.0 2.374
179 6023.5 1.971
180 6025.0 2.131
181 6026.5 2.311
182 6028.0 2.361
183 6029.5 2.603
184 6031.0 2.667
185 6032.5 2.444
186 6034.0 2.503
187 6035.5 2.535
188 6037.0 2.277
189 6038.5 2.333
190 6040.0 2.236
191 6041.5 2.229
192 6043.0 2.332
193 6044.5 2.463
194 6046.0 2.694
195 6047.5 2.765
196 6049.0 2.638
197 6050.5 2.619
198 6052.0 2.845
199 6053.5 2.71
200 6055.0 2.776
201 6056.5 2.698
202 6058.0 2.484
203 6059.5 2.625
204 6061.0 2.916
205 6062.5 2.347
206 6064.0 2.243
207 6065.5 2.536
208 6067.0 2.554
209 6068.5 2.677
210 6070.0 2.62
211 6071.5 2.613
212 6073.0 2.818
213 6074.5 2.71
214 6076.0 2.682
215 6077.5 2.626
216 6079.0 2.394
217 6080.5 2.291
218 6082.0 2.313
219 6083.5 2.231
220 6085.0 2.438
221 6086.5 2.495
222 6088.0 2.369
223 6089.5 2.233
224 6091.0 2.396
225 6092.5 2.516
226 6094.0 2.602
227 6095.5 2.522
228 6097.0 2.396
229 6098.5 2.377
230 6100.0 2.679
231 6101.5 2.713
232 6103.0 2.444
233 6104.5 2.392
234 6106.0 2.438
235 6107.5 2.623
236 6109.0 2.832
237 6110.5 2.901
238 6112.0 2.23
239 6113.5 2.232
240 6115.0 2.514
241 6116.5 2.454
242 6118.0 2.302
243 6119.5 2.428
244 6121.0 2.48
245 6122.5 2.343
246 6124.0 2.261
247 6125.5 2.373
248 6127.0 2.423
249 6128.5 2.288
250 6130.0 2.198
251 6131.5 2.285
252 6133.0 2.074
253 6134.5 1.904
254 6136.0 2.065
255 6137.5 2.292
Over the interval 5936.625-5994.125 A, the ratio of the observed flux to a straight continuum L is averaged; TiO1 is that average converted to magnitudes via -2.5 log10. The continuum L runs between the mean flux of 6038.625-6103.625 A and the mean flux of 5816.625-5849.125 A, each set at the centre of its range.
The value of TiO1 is 0.08 mag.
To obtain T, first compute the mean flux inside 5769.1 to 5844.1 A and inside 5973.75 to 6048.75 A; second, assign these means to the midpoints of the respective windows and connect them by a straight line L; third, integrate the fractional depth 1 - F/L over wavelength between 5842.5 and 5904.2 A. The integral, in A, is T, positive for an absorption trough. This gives 3.8 A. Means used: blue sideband 2.5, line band 2.32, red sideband 2.42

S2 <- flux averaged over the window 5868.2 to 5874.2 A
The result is 2.33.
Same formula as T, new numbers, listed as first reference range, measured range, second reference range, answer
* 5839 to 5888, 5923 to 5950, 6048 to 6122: 1.23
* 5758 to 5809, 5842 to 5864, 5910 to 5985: -0.92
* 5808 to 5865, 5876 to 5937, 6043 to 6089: 6.30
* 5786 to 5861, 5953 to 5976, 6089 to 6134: 0.89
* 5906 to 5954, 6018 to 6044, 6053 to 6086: 1.40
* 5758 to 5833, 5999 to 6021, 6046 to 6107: 1.14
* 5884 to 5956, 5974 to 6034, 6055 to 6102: -0.06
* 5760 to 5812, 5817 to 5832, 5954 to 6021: -1.24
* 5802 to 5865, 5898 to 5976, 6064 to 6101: 5.52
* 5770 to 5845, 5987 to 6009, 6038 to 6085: 0.38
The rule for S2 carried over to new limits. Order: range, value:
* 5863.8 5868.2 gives 2.22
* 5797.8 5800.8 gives 2.33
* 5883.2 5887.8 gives 2.06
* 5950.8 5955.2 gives 2.33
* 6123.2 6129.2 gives 2.34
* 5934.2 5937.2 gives 2.37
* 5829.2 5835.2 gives 2.53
